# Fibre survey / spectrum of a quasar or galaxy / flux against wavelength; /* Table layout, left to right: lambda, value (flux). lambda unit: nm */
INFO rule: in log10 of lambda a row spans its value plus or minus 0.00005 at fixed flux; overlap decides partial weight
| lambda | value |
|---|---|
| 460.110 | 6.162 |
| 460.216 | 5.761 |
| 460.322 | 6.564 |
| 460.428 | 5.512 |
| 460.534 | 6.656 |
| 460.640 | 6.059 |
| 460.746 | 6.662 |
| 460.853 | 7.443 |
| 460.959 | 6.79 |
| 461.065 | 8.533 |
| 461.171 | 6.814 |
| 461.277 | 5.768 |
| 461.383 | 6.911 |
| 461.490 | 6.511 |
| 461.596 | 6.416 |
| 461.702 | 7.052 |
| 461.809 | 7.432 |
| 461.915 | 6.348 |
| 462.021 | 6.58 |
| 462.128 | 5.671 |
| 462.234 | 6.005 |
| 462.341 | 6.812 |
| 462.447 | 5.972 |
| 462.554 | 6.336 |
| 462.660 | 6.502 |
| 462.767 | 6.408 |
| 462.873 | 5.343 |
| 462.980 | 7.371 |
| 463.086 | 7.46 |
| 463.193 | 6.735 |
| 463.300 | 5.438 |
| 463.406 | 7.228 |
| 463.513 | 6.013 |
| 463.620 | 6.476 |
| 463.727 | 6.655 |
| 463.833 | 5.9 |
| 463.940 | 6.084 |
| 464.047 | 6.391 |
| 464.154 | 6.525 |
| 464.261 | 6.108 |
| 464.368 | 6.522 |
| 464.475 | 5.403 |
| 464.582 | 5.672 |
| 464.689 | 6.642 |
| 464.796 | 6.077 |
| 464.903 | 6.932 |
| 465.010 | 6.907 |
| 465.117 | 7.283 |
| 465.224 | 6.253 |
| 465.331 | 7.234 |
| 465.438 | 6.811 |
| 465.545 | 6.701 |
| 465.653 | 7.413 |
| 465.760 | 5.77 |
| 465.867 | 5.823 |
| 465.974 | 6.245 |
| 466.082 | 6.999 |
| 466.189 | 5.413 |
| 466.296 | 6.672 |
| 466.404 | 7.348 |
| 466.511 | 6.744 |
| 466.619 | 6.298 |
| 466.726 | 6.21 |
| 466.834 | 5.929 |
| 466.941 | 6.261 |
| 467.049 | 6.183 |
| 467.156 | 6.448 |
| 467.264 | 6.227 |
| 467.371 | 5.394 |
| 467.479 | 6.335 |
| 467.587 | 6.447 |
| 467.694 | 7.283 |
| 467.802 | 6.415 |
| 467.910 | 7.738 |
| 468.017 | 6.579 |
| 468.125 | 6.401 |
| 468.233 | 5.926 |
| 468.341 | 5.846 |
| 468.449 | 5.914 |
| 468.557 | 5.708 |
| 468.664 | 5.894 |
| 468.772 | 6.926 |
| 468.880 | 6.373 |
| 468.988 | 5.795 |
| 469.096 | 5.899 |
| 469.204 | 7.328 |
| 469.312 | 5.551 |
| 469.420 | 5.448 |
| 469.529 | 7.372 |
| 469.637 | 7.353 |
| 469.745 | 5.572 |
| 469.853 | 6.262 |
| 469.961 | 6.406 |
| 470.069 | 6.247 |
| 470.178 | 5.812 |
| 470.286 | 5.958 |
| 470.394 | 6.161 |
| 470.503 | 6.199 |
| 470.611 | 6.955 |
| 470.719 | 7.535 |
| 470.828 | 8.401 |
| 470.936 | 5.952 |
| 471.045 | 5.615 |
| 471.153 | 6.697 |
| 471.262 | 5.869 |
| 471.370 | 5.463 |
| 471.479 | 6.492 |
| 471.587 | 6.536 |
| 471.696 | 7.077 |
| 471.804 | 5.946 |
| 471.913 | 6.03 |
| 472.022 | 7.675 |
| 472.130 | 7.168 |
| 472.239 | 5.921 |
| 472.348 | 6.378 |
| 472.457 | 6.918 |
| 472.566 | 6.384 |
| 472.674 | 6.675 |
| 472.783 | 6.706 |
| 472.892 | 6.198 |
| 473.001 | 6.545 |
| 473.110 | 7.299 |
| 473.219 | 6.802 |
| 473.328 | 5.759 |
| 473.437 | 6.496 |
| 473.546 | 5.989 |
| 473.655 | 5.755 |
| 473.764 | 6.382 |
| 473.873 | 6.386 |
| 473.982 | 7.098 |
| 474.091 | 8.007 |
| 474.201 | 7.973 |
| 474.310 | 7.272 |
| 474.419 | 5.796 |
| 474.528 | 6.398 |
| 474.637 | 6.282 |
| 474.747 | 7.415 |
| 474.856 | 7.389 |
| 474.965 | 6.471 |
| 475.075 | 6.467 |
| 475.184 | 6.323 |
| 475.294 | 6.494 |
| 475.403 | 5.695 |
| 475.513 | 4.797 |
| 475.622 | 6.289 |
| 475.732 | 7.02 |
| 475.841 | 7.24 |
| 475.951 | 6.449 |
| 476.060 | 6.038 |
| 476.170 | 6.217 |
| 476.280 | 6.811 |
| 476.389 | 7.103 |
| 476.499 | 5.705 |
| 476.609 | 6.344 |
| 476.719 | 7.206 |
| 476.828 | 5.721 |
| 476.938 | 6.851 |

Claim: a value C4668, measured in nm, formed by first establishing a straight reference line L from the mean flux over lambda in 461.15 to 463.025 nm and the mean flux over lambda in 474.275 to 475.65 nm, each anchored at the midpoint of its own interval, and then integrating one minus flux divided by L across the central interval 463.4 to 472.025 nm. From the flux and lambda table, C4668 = 0.04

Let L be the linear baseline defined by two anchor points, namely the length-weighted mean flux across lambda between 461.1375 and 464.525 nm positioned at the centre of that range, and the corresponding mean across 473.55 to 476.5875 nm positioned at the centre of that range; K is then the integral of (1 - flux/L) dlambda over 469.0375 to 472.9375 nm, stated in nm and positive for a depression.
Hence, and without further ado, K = 0.034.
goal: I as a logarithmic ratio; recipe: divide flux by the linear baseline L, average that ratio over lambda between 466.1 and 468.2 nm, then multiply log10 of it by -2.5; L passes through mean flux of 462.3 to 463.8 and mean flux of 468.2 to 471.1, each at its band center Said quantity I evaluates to -0.01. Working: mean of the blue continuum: 6.48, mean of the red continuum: 6.31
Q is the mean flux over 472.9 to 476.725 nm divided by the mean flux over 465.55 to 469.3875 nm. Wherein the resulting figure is 1.0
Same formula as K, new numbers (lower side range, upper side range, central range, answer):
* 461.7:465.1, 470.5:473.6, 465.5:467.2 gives 0.01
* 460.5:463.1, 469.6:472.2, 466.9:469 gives 0.07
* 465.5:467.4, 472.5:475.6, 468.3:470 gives 0.05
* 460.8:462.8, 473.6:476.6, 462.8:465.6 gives 0.07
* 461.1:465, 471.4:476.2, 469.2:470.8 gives 0.02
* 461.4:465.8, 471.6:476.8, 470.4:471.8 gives 0.00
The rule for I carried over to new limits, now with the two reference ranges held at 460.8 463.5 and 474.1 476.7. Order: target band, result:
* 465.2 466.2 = 0.015 mag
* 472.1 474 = 0.016 mag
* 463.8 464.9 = 0.076 mag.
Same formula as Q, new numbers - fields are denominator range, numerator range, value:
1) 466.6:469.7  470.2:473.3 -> 1.03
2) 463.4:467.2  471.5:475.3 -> 1.03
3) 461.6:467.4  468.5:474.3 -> 1.01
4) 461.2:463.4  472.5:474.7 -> 1.02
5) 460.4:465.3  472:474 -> 1.00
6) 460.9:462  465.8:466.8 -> 0.93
